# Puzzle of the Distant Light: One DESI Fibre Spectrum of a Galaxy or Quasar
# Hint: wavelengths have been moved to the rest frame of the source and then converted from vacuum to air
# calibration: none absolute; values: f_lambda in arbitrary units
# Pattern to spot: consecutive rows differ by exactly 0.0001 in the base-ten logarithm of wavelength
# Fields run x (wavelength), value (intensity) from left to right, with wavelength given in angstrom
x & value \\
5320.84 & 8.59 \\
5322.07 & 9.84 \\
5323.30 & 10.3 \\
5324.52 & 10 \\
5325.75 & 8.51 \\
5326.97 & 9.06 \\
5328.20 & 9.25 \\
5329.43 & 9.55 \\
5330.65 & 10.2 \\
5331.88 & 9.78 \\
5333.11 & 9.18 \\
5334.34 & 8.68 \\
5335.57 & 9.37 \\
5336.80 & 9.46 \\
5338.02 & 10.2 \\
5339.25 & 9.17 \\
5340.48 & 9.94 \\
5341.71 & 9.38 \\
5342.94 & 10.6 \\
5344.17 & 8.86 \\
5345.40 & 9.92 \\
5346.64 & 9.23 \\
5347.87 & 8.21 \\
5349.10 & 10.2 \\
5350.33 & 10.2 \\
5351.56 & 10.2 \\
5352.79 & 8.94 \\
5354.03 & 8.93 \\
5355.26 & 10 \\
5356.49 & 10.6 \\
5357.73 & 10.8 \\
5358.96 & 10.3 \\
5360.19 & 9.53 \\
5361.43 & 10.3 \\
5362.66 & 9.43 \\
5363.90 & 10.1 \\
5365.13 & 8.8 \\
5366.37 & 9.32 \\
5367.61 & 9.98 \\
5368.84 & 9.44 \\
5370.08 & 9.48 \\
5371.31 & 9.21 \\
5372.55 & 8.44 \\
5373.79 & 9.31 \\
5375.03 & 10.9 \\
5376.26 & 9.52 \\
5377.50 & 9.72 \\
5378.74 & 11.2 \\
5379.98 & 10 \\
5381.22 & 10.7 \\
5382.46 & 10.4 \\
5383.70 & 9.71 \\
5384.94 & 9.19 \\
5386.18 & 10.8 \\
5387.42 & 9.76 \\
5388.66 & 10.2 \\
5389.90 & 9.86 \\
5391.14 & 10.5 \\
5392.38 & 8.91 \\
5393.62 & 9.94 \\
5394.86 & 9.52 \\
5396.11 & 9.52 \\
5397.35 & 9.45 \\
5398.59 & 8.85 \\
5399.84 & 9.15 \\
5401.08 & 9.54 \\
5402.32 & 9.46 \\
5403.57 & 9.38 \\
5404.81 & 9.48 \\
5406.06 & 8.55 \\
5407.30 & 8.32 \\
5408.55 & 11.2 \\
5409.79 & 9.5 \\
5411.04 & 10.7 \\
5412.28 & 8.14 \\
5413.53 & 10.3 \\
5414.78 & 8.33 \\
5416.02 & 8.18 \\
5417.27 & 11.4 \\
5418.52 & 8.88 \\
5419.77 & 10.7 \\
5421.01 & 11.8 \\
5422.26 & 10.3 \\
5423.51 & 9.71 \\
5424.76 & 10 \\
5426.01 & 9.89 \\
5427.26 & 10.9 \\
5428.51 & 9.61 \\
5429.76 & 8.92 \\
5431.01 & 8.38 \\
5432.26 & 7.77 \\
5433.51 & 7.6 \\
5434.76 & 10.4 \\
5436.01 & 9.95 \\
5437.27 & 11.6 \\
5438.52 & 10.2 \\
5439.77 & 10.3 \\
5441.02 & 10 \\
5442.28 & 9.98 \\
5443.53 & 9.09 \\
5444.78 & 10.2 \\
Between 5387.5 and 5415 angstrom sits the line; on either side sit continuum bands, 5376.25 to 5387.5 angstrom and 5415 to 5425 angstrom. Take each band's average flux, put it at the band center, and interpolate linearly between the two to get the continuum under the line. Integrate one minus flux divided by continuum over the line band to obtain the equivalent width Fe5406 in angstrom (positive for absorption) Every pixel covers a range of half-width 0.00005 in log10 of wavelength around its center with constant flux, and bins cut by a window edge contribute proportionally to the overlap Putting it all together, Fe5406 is 1.6 angstrom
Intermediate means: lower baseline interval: 10.1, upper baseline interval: 10.1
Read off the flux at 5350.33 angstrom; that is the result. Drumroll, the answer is 10.2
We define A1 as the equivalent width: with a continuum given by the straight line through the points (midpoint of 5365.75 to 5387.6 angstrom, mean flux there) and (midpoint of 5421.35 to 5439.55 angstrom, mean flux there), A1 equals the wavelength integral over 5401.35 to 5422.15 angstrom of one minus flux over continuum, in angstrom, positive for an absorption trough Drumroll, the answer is 0.2 angstrom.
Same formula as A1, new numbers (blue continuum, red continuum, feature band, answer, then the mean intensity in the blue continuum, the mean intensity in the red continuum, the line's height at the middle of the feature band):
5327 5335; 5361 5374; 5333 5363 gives -0.83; 9.4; 9.43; 9.42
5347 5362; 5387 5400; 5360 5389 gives -0.25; 9.84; 9.62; 9.73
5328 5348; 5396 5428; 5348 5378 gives -0.46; 9.5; 9.68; 9.56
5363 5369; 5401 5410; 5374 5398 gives -1.27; 9.53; 9.42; 9.47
